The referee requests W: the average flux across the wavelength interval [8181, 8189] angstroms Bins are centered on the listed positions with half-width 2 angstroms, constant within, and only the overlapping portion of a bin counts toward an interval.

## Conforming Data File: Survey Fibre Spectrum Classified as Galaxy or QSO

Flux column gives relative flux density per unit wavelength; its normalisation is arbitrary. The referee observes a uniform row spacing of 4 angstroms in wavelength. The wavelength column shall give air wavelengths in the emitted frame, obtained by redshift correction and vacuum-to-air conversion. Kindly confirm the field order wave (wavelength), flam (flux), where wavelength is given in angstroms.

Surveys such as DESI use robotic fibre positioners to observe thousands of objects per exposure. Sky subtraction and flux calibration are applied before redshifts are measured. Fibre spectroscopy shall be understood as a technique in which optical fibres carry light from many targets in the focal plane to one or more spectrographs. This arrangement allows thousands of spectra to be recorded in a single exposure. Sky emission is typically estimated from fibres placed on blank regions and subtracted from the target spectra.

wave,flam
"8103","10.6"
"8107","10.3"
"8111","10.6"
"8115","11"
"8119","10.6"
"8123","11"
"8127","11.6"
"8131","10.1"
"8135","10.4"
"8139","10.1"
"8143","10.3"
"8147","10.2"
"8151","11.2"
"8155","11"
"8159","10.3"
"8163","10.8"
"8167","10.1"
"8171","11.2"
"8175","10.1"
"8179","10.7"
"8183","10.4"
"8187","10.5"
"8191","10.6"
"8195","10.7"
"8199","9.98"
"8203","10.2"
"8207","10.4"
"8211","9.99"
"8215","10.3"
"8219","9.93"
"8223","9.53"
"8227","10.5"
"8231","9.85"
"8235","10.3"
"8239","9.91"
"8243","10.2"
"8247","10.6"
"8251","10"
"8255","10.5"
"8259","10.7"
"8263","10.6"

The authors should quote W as 10.4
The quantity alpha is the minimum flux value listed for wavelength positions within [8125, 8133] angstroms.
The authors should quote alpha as 10.1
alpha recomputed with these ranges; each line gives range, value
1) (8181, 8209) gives 9.98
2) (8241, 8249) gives 10.2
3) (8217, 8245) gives 9.53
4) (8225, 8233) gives 9.85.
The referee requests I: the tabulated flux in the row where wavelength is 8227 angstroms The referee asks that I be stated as 10.5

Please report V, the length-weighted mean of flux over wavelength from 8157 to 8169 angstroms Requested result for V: 10.4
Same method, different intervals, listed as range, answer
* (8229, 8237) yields 10.1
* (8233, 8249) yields 10.3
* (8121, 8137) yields 10.8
